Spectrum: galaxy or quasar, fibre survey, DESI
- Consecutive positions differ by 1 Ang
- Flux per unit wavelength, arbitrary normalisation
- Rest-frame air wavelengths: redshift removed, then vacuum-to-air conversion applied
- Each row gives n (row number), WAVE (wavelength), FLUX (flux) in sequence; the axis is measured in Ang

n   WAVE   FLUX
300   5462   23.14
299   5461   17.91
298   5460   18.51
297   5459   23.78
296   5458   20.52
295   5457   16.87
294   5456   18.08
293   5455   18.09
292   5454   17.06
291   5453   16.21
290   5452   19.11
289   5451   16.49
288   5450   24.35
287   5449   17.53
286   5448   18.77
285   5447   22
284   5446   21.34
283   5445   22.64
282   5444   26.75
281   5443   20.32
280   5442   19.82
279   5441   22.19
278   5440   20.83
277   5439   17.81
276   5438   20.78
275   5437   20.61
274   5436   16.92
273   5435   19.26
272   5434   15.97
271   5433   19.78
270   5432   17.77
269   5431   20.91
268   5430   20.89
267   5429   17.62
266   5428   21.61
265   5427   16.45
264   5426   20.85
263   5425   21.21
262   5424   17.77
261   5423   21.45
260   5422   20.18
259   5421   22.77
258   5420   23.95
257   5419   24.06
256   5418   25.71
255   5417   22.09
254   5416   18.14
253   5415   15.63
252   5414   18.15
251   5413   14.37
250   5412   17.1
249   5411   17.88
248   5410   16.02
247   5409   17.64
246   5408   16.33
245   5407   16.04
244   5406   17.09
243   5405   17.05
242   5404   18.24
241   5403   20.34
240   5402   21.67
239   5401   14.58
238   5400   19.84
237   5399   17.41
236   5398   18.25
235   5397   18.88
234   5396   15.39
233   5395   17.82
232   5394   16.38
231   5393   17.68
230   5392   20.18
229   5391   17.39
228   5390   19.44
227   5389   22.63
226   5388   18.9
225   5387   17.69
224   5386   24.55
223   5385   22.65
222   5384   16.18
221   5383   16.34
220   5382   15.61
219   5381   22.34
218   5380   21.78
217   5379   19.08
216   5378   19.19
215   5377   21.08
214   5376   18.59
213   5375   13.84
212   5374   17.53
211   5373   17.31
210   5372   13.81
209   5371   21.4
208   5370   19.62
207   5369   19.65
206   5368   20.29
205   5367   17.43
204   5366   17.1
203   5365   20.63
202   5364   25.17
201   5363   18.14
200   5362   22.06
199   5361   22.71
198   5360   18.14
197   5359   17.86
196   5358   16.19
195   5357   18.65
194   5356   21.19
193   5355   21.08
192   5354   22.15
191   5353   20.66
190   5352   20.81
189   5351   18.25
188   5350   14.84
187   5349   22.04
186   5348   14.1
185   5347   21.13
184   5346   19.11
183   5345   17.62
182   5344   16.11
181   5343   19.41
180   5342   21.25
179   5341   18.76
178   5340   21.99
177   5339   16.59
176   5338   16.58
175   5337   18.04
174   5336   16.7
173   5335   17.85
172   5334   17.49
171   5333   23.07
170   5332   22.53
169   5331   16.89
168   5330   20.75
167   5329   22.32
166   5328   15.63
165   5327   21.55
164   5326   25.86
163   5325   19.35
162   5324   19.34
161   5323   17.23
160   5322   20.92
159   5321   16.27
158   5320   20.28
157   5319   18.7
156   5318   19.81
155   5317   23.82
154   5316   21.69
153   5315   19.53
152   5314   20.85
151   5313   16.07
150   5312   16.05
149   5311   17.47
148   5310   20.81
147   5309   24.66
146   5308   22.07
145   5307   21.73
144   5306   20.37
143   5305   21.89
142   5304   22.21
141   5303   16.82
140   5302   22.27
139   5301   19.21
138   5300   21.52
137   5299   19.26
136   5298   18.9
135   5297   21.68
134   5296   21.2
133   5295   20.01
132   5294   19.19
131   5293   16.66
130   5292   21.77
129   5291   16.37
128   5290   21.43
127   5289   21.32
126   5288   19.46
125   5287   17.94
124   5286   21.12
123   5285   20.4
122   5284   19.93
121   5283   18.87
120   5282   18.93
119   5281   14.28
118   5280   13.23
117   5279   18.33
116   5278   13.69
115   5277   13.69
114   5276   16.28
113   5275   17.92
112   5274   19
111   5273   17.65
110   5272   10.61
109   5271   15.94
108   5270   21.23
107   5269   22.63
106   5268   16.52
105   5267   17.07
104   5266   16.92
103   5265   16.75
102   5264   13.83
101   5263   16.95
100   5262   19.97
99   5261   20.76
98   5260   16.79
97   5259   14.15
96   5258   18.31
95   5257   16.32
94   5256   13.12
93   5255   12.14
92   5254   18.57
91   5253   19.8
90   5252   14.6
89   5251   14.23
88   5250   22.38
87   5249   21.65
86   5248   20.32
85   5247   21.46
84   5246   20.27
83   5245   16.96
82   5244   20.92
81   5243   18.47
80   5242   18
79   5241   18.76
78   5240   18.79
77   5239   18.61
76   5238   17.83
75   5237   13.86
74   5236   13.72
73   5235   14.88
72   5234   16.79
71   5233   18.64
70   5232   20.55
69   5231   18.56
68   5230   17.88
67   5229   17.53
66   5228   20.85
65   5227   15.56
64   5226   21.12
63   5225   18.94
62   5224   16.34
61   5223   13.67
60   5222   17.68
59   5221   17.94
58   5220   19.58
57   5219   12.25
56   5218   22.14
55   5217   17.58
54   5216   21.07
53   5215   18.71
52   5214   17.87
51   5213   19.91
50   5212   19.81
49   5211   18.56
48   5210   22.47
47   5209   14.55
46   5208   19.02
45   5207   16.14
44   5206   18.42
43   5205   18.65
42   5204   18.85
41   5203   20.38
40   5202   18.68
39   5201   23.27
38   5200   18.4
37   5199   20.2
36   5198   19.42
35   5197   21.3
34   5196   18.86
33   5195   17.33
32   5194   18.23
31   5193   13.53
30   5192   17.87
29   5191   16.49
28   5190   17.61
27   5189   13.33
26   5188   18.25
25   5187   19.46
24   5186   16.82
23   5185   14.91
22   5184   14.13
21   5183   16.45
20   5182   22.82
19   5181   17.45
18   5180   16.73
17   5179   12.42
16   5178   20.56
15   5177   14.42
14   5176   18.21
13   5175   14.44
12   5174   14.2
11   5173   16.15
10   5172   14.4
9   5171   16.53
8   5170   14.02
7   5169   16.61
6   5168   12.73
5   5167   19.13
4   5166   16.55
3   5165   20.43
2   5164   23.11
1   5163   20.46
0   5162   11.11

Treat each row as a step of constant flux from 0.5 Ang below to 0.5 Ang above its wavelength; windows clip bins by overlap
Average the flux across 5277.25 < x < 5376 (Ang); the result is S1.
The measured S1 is 19.3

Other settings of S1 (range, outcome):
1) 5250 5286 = 17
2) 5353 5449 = 19.3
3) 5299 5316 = 20.2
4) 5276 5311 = 19.4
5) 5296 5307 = 20.5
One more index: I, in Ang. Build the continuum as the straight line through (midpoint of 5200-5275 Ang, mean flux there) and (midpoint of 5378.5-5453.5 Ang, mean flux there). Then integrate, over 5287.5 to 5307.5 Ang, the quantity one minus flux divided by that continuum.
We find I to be -1.9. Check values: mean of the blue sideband 18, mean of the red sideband 19.3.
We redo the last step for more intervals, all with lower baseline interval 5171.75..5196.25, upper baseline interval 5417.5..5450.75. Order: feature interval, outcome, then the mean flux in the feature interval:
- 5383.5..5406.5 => 1.46 Ang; 18.7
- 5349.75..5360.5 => 0.09 Ang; 19.2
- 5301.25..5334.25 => -2.58 Ang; 20.2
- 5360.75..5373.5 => -0.04 Ang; 19.6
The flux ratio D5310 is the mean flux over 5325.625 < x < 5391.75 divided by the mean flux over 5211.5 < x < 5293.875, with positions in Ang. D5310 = 1.1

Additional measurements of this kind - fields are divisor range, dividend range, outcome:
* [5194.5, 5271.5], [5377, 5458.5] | 1.06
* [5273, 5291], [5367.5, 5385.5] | 1.04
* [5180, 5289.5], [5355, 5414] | 1.04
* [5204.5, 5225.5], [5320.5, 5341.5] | 1.06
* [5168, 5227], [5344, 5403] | 1.08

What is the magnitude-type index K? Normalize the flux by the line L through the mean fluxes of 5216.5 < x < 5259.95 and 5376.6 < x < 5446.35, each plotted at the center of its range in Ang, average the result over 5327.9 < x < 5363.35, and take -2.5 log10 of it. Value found -0.03 mag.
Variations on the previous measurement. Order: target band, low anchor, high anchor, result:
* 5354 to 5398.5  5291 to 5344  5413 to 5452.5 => 0.05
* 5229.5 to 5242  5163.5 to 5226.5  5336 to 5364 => 0.04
